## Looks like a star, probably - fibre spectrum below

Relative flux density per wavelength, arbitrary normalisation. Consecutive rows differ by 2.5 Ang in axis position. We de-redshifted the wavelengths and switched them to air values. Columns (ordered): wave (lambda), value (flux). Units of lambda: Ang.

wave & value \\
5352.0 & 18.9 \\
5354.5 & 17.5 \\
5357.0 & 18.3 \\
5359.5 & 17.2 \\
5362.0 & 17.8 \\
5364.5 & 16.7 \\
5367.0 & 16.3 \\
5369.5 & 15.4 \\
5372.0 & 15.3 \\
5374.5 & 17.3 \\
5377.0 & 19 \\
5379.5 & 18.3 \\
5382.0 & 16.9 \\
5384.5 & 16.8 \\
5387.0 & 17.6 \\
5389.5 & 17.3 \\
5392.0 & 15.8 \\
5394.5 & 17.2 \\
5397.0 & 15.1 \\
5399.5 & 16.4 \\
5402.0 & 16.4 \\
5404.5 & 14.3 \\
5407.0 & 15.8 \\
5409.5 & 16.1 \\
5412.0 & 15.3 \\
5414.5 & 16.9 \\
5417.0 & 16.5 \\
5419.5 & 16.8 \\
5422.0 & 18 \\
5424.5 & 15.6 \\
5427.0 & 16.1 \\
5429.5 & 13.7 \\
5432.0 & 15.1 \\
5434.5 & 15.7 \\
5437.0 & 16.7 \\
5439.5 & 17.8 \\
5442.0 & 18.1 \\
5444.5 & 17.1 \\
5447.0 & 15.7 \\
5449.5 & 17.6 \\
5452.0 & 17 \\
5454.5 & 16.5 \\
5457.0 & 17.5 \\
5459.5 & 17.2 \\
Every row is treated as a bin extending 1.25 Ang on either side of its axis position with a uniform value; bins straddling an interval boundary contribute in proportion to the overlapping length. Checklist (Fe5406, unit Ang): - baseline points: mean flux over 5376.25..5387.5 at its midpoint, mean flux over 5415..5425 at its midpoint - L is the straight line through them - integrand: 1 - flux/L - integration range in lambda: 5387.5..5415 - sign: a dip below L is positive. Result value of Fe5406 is 1.9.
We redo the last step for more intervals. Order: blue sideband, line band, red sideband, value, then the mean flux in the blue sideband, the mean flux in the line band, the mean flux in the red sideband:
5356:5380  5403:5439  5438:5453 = 2.6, 17.1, 15.9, 17.2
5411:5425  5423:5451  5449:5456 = 0.8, 16.6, 16.3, 17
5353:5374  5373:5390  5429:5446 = -0.8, 16.9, 17.6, 16.4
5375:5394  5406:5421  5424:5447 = 0.4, 17.4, 16.3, 16.2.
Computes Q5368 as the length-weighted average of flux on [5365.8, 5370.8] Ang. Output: 15.8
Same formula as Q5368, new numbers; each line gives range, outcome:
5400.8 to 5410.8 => 15.6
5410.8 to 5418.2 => 16.2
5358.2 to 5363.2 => 17.5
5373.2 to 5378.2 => 18.1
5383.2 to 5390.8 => 17.2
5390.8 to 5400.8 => 16.1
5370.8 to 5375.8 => 16.3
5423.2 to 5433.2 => 15.1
